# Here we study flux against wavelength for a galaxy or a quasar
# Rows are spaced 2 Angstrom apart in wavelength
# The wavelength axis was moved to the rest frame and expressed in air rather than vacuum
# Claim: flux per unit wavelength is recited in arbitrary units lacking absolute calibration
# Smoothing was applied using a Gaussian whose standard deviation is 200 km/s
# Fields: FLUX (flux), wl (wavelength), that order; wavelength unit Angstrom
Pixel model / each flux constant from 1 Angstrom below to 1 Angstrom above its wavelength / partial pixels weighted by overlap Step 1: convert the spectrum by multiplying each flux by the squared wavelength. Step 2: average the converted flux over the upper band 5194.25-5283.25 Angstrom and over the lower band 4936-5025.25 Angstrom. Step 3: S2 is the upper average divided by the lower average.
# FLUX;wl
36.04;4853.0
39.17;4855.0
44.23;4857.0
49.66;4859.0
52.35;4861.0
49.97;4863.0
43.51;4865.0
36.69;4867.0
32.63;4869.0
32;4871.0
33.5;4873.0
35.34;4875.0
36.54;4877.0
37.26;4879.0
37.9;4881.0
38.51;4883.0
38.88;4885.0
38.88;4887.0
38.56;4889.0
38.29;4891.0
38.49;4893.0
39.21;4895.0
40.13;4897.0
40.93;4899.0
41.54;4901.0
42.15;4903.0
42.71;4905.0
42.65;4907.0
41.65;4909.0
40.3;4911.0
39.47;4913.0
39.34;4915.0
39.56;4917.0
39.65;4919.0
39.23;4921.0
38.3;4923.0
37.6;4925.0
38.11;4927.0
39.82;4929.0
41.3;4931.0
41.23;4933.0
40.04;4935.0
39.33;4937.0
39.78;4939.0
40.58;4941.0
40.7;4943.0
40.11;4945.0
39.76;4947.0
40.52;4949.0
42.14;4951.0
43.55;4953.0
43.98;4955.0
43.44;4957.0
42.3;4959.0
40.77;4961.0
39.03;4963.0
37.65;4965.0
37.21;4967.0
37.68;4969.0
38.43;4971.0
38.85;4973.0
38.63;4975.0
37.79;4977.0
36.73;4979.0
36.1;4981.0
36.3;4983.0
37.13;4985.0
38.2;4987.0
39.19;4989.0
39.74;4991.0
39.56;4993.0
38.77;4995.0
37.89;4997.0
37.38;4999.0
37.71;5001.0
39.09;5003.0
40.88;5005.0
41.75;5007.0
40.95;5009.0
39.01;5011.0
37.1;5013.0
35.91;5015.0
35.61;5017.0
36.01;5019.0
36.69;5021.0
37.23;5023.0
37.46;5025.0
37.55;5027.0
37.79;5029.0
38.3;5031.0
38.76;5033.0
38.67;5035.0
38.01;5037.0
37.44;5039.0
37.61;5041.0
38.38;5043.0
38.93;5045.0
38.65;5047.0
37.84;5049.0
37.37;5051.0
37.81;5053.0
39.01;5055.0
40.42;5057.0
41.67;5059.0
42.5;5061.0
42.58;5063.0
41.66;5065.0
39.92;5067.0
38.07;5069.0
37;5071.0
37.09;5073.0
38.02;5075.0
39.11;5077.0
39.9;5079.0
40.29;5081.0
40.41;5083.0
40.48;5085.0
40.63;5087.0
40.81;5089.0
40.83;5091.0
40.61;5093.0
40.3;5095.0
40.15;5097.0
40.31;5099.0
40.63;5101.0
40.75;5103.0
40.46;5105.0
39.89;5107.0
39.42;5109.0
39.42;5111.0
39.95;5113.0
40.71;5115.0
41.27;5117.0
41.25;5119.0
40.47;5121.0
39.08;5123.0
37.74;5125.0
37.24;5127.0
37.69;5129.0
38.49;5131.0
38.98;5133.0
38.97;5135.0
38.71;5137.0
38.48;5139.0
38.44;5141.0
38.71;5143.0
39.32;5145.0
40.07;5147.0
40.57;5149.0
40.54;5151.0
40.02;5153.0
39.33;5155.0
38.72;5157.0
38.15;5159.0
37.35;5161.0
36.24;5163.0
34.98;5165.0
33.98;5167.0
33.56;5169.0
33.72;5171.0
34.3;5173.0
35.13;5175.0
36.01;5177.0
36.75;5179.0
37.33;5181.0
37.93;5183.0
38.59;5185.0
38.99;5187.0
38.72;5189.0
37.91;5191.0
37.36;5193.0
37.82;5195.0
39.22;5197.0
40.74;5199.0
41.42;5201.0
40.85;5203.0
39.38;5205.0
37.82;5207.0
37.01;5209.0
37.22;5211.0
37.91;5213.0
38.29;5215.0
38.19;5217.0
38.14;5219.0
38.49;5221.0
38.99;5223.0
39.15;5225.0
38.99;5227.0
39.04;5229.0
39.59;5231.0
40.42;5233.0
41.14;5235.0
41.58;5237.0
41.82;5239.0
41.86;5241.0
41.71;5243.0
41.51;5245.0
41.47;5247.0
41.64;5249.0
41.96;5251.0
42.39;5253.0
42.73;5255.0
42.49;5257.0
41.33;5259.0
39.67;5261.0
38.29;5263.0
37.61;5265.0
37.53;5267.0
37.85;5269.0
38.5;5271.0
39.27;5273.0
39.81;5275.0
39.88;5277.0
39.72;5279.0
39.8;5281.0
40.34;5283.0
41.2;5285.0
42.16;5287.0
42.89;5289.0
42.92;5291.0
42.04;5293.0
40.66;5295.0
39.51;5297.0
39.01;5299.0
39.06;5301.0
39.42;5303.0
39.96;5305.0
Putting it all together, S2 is 1.13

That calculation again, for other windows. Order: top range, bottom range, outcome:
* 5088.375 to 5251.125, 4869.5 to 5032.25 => 1.09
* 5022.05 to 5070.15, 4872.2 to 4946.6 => 1.04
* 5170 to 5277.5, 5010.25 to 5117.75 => 1.06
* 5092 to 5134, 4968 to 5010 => 1.08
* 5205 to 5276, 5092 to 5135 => 1.05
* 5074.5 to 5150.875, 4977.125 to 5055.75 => 1.08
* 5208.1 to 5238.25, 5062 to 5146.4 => 1.03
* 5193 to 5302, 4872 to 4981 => 1.15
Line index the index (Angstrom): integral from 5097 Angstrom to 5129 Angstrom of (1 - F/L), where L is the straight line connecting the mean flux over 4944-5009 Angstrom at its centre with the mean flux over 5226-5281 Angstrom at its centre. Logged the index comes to 0.0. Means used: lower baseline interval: 39.3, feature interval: 39.8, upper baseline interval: 40.4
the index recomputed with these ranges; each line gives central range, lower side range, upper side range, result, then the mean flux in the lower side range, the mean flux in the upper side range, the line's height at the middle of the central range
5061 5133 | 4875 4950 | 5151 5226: -2.7 Angstrom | 39.6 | 37.8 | 38.4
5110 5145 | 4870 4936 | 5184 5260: 0.4 Angstrom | 39.1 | 39.8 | 39.6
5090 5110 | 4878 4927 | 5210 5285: -0.3 Angstrom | 39.6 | 39.9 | 39.8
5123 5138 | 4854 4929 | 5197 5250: 0.6 Angstrom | 39.9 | 39.8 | 39.8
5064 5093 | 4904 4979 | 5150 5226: -0.6 Angstrom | 40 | 37.8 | 38.8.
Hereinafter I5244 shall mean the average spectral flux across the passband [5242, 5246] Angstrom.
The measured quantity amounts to 41.6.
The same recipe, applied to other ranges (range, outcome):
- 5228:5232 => 39.3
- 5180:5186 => 37.9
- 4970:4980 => 38.1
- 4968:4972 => 38.1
